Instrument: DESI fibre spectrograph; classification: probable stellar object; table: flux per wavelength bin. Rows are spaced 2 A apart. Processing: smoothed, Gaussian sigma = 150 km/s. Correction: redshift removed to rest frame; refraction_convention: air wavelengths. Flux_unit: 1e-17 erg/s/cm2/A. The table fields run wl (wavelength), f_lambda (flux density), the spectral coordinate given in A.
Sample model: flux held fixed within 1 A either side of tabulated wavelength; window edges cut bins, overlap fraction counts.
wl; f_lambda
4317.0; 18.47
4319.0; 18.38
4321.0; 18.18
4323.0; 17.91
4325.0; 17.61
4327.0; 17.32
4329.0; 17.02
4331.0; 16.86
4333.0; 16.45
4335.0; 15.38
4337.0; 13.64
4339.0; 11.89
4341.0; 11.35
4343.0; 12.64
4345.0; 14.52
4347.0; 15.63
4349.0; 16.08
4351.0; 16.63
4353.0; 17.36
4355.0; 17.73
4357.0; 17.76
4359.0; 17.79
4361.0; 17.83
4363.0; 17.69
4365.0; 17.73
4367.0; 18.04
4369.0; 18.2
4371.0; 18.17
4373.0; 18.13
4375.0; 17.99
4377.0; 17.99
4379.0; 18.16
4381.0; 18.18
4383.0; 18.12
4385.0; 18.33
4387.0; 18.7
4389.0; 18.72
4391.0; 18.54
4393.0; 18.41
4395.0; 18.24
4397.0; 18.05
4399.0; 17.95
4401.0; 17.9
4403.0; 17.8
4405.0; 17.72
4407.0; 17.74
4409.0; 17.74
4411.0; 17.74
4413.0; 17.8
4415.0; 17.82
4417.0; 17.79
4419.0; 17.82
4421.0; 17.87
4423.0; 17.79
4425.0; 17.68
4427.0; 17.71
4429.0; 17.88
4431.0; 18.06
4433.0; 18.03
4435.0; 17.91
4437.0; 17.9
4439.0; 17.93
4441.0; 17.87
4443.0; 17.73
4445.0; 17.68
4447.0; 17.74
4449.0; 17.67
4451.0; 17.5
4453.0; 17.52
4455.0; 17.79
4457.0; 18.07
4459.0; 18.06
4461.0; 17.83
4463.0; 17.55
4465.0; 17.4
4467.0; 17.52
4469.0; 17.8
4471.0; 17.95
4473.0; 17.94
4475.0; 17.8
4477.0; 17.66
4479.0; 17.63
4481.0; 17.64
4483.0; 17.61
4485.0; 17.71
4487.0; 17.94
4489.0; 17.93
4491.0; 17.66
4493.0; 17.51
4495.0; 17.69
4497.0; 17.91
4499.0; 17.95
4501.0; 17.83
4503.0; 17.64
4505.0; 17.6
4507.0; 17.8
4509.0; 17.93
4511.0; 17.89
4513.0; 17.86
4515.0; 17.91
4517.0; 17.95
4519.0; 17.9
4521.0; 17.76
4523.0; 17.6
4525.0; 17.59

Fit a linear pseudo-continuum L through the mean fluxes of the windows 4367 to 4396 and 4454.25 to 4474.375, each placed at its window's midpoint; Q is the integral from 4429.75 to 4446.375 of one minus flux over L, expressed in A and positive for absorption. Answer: 0.1 A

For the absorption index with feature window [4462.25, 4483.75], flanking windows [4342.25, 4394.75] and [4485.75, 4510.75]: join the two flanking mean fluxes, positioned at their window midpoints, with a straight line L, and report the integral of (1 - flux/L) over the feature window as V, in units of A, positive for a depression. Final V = 0.1 A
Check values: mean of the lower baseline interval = 17.5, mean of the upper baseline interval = 17.8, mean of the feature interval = 17.7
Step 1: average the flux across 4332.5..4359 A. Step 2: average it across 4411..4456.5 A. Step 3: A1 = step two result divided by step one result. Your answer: 1.17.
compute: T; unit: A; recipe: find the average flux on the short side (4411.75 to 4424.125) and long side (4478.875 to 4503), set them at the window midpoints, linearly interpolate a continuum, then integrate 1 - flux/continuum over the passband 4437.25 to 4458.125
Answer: 0.0 A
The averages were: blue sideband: 17.8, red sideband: 17.8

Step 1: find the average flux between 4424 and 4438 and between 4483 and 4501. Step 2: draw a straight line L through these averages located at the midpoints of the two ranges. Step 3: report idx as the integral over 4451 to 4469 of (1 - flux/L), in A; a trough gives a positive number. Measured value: 0.1 A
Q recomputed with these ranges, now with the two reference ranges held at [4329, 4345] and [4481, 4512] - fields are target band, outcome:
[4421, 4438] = -1.65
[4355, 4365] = -2.04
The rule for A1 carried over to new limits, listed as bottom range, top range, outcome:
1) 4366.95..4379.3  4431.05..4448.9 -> 0.99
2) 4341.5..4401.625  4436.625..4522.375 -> 1.01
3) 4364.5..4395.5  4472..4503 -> 0.97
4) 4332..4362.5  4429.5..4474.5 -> 1.14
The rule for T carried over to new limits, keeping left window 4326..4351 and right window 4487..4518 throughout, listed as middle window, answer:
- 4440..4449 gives -0.5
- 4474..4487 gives -0.2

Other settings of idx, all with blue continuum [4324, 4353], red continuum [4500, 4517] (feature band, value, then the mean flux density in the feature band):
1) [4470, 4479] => -0.3 A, 17.8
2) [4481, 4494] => -0.2 A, 17.7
